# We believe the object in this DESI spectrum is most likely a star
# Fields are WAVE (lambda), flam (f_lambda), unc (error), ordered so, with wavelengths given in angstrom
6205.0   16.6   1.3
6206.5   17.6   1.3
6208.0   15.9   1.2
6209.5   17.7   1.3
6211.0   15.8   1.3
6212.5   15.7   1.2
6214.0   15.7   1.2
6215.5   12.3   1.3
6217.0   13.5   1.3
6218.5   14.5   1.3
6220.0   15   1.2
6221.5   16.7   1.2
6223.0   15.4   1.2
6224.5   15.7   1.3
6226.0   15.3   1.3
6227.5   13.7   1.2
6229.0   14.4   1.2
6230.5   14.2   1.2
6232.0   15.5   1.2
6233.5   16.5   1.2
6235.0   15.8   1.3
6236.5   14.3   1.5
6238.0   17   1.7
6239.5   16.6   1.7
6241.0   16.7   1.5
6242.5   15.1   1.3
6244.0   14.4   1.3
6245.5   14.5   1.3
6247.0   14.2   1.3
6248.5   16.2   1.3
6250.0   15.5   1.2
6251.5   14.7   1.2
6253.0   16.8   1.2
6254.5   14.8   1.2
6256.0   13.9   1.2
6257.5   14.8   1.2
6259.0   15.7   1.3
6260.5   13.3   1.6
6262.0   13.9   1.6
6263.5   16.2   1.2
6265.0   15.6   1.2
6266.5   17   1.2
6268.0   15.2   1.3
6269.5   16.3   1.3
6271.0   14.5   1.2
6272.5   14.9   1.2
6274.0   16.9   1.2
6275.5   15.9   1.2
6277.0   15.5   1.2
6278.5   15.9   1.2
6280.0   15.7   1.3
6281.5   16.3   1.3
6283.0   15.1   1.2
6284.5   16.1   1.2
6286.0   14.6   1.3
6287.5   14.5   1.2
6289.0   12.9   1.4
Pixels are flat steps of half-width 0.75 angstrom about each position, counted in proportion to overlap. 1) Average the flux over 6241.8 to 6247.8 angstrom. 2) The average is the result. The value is 14.6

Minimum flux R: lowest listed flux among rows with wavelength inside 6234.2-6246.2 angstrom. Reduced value 14.3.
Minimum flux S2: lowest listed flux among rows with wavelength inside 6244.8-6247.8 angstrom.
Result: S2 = 14.2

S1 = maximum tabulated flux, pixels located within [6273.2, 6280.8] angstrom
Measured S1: 16.9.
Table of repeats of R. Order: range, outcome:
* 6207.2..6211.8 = 15.8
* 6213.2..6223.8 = 12.3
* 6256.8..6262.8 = 13.3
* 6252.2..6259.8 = 13.9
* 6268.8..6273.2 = 14.5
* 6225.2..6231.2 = 13.7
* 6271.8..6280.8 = 14.9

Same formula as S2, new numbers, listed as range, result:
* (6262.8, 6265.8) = 15.6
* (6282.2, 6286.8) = 14.6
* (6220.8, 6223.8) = 15.4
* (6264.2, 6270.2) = 15.2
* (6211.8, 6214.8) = 15.7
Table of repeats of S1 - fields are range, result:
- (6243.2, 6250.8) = 16.2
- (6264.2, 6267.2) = 17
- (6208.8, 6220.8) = 17.7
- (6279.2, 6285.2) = 16.3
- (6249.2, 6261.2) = 16.8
